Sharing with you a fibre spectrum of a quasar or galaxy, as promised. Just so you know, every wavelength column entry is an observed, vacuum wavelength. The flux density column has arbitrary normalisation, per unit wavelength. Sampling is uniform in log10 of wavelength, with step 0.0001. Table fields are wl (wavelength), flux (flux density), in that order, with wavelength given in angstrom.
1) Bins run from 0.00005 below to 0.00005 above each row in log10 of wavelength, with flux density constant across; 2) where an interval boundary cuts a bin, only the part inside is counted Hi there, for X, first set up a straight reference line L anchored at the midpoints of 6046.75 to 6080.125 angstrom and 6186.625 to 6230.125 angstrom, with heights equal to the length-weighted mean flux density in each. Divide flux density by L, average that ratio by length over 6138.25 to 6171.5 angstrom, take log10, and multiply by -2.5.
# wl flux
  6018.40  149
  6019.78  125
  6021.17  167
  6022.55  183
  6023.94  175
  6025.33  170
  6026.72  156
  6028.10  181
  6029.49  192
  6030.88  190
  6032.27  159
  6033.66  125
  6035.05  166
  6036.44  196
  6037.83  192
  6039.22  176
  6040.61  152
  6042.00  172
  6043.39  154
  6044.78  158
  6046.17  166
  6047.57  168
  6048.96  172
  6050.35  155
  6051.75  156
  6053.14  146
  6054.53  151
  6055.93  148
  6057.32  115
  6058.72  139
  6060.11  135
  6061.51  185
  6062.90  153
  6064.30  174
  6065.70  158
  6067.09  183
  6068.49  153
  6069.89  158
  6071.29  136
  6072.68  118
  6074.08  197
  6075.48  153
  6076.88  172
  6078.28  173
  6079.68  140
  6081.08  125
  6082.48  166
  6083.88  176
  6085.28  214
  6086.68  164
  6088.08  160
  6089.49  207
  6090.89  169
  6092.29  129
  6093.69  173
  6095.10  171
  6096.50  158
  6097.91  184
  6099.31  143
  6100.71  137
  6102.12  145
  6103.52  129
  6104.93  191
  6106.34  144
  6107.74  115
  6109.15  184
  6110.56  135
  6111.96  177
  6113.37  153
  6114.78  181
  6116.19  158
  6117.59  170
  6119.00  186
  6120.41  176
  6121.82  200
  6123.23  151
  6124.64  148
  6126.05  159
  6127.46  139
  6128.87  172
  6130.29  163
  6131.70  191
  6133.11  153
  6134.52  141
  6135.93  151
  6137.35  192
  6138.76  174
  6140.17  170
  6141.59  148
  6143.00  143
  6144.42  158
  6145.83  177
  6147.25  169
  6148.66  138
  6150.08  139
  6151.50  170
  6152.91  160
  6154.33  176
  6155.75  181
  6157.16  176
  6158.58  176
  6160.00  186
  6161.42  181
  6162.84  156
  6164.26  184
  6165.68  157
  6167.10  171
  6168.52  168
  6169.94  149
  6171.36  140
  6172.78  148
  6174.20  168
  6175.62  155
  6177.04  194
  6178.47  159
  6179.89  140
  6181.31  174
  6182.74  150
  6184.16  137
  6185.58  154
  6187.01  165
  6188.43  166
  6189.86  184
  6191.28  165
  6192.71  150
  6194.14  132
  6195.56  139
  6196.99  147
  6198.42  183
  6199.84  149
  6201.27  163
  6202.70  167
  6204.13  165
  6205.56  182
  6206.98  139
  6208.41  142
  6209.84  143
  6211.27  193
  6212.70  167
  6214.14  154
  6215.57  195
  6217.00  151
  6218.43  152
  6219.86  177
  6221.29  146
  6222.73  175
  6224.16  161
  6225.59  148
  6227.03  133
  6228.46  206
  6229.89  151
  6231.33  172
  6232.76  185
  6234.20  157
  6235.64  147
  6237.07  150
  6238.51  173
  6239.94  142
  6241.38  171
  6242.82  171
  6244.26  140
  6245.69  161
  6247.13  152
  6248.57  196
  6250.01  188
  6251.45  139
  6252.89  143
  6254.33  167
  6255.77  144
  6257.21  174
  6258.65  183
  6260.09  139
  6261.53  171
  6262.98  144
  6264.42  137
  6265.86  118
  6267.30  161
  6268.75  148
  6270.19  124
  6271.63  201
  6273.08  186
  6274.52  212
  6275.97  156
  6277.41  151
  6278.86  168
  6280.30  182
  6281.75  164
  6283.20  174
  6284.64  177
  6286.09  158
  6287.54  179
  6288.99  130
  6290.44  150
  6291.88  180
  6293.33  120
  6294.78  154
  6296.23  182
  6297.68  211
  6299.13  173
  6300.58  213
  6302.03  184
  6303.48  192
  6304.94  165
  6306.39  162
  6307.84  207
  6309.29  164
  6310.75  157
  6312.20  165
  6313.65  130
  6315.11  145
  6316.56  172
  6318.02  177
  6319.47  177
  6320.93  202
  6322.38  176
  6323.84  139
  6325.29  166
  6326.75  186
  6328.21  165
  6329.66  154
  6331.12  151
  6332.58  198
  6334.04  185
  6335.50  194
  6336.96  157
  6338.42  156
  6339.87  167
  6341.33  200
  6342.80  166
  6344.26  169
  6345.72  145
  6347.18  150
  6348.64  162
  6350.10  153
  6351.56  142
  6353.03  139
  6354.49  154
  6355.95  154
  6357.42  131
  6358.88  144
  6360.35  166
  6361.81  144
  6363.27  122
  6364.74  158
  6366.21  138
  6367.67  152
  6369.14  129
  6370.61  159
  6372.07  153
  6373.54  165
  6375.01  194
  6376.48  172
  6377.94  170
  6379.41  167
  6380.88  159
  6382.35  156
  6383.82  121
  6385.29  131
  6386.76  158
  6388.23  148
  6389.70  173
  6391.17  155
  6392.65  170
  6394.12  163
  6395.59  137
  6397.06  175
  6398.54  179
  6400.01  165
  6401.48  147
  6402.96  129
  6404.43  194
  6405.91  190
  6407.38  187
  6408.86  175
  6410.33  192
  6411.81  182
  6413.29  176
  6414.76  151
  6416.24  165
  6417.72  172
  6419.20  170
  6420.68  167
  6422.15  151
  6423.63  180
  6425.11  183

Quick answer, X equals -0.04 mag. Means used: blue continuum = 156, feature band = 165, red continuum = 161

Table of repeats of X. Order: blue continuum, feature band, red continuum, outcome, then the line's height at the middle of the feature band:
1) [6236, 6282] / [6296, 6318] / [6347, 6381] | -0.112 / 157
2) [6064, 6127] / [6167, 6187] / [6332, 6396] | 0.021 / 161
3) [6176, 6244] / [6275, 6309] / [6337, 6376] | -0.092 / 157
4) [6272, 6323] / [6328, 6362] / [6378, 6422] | 0.050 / 168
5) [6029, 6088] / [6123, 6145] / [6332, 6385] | 0.005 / 160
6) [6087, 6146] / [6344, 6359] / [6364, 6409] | 0.079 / 160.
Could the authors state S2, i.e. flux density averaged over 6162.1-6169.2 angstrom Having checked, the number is 167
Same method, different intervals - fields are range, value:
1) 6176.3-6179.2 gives 176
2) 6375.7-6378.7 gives 172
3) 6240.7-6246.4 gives 161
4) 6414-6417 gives 158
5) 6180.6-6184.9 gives 154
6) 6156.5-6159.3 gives 176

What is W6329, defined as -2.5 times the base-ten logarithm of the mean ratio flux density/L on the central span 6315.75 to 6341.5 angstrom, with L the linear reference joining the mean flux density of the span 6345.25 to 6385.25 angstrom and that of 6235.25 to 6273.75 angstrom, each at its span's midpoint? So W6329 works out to -0.127 mag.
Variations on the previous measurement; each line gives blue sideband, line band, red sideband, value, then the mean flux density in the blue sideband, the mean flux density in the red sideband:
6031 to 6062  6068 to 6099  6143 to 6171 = -0.01 mag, 159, 166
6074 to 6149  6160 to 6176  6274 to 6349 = 0.01 mag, 163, 170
